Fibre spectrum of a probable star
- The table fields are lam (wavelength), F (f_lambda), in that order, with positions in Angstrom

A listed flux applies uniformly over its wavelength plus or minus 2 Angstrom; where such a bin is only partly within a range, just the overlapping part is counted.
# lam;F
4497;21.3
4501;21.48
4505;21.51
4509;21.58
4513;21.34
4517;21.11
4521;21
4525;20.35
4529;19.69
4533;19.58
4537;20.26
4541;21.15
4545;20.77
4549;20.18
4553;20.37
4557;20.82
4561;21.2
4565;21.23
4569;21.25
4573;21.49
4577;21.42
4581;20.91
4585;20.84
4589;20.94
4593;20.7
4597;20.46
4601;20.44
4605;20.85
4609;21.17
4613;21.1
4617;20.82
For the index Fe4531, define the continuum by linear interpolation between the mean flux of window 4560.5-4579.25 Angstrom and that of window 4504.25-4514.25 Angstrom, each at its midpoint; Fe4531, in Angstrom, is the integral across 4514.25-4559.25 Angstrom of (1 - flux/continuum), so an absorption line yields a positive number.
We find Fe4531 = 1.9 Angstrom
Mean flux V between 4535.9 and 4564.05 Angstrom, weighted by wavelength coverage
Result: 20.7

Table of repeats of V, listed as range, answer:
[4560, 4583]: 21.3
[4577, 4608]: 20.8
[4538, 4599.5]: 20.9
